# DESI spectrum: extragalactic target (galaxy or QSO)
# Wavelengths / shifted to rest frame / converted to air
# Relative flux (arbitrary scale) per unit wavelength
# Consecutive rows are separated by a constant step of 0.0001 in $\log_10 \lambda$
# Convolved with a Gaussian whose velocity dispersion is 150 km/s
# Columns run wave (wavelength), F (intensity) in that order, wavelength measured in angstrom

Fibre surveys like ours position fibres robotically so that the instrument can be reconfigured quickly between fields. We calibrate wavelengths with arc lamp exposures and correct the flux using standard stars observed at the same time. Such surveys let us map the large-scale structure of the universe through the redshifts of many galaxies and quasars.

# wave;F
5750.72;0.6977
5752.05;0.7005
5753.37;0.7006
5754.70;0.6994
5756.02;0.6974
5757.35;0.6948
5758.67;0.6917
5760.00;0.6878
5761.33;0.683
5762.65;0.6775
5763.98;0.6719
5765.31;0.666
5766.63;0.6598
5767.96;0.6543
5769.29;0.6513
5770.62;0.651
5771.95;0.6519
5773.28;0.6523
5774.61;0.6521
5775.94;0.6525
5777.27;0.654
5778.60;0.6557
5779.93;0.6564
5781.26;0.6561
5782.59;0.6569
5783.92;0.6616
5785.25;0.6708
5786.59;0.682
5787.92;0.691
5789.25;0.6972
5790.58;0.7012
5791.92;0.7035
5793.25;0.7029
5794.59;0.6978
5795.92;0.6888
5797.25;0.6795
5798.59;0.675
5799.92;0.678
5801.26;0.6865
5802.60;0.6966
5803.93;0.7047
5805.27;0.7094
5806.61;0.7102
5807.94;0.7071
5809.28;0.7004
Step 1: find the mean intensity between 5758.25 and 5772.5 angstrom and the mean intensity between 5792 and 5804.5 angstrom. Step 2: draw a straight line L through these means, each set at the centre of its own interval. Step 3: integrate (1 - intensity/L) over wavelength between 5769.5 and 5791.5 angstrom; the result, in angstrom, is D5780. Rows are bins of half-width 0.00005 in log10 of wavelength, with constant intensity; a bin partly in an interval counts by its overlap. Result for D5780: 0.4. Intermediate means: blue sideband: 0.667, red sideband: 0.691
